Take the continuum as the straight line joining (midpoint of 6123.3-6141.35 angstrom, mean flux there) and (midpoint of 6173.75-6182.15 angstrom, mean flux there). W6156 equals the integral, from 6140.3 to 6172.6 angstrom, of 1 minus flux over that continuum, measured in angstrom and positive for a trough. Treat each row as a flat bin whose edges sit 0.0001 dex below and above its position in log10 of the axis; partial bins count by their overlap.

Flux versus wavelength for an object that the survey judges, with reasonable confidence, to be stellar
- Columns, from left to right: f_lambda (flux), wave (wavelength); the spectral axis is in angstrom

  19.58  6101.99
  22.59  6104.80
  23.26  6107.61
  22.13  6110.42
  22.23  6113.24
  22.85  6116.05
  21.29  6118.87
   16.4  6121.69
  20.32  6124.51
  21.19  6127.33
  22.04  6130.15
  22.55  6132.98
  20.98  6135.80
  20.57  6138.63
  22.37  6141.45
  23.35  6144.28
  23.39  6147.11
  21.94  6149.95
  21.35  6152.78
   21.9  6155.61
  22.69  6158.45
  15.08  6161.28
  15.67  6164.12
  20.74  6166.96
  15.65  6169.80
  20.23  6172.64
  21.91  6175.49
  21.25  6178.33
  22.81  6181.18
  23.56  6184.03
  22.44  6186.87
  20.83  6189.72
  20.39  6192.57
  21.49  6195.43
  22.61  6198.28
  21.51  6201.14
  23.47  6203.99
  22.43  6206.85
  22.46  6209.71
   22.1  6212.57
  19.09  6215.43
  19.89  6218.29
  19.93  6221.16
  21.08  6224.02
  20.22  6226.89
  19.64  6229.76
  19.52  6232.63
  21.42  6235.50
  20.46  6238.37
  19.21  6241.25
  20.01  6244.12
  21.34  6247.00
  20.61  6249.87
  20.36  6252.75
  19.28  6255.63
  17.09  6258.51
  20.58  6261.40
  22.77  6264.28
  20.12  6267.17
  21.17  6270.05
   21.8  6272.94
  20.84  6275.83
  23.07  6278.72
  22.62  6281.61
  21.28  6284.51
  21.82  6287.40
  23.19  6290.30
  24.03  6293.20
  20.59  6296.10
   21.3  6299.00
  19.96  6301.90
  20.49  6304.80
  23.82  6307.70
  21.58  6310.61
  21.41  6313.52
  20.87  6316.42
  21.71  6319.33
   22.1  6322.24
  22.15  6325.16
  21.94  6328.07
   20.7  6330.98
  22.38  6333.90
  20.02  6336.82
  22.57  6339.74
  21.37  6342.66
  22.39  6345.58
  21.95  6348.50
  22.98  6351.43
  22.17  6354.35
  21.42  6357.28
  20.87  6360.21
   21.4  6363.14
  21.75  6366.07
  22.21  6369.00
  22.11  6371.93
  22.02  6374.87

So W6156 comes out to 1.9 angstrom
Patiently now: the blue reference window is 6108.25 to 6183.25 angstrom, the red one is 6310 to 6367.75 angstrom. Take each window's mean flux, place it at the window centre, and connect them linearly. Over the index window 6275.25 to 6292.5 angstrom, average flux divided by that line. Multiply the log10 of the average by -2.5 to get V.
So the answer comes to -0.04 mag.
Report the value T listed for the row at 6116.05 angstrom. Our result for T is 22.85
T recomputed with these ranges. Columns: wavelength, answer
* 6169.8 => 15.65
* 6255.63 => 19.28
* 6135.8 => 20.98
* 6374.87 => 22.02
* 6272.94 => 21.8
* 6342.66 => 21.37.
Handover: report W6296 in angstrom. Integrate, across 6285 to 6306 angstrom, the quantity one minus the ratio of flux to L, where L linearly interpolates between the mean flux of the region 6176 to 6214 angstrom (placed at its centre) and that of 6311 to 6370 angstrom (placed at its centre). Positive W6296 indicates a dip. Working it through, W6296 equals 0.2 angstrom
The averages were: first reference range 22.1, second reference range 21.7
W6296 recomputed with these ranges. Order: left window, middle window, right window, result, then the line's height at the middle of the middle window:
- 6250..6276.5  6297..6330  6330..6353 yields -0.3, 21.3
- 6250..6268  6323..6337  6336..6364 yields -0.1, 21.4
